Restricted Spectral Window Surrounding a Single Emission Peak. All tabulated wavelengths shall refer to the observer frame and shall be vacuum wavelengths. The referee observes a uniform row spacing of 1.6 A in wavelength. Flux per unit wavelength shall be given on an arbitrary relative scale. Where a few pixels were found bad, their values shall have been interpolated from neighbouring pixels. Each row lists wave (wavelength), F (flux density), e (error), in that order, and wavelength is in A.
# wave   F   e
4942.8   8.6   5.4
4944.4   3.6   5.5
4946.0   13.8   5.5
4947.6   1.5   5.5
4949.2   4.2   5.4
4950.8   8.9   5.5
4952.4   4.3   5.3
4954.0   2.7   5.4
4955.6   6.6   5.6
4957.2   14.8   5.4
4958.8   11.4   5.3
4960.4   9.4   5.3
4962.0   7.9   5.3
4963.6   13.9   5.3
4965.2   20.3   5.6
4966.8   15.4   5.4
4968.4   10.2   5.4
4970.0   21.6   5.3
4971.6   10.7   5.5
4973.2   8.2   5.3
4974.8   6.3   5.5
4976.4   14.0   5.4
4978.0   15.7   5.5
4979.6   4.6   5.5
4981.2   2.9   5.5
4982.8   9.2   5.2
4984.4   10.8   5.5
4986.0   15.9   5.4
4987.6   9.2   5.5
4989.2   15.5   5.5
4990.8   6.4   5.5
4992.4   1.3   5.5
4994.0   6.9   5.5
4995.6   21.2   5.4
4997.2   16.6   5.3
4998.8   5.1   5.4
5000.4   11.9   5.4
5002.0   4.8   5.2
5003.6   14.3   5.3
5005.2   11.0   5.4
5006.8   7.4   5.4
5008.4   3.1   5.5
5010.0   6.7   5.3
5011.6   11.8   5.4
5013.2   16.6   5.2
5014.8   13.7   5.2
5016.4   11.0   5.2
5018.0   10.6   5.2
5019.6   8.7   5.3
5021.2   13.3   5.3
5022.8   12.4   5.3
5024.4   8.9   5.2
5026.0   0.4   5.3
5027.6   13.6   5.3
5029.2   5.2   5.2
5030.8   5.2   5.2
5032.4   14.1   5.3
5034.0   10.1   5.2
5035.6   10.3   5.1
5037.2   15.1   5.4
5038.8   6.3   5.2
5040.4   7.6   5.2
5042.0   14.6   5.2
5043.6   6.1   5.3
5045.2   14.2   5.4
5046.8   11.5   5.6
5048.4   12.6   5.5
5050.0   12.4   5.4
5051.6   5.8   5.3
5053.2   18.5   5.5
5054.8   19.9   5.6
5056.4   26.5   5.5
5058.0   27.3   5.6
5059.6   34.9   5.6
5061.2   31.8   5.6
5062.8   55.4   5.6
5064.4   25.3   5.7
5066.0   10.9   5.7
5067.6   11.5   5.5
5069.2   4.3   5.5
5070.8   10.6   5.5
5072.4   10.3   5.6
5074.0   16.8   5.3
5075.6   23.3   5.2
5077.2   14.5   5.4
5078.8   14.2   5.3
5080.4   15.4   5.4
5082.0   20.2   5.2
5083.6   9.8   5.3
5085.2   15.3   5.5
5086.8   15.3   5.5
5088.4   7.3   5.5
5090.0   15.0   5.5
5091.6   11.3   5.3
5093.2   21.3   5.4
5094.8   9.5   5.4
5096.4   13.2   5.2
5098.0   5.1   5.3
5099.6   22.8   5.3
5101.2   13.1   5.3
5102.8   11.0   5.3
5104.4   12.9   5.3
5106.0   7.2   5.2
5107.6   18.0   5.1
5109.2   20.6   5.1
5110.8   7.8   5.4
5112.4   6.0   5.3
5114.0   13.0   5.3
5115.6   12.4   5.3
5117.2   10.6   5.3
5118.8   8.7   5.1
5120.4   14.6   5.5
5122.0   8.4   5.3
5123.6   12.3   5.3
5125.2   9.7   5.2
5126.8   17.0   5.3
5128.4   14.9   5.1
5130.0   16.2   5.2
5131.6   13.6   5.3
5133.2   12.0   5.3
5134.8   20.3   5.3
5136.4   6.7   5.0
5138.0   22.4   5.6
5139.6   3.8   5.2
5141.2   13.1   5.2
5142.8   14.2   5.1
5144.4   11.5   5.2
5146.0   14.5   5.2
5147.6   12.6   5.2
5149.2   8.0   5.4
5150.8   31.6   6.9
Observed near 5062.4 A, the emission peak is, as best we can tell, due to [O II] 3727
